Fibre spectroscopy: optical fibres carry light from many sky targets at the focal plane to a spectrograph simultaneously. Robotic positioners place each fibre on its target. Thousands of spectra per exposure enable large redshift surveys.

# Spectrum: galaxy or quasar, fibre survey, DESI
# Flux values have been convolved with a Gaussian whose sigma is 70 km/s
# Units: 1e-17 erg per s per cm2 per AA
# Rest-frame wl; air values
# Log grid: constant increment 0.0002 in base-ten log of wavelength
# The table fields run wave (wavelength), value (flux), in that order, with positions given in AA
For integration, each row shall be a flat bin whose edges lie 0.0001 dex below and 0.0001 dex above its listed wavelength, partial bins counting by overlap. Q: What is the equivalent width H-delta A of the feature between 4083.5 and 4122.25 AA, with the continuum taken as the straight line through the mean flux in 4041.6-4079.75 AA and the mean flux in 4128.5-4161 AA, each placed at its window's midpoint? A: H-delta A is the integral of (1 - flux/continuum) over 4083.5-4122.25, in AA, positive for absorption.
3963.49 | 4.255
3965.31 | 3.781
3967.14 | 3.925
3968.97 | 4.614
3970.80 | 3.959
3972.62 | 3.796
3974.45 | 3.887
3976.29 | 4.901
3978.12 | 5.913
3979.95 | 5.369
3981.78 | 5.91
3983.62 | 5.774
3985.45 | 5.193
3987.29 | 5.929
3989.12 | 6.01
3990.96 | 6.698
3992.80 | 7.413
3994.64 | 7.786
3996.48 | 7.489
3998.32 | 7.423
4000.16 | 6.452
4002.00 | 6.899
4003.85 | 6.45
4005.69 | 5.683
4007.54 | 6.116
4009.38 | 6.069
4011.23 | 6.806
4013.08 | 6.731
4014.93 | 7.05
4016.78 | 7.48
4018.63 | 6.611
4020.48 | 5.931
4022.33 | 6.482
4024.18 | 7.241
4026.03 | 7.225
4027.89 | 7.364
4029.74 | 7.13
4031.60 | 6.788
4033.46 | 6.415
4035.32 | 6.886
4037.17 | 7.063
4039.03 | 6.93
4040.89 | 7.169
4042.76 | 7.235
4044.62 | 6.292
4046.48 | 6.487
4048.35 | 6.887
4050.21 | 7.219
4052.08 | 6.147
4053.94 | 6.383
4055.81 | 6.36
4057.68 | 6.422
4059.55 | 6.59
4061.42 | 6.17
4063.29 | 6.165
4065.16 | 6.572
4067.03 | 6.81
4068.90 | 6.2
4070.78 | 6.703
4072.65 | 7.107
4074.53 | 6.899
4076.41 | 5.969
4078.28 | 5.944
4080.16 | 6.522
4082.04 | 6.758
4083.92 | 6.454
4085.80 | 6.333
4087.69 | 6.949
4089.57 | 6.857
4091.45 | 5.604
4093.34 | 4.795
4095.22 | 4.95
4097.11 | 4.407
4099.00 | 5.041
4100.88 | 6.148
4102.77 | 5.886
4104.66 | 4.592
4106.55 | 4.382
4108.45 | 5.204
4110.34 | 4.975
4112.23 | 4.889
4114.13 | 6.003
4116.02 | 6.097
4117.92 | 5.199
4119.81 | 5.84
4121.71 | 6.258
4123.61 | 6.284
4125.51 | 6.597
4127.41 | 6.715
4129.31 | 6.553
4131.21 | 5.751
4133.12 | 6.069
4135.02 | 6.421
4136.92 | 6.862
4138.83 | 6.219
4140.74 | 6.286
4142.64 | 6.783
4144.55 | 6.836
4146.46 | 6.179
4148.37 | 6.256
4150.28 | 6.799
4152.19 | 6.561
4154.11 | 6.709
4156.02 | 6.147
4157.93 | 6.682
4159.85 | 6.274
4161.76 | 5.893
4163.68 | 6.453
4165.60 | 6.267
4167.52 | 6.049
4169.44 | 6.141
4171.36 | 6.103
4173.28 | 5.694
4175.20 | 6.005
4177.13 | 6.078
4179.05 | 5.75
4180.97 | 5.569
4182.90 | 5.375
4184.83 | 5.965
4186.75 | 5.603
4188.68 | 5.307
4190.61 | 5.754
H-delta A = 5.6 AA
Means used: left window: 6.53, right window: 6.43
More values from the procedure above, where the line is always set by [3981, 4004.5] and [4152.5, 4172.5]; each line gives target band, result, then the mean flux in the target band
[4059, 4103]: 1.8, 6.16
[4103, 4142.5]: 2.9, 5.88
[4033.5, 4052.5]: -1.0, 6.83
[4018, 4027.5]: -0.3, 6.74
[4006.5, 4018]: -0.3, 6.69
